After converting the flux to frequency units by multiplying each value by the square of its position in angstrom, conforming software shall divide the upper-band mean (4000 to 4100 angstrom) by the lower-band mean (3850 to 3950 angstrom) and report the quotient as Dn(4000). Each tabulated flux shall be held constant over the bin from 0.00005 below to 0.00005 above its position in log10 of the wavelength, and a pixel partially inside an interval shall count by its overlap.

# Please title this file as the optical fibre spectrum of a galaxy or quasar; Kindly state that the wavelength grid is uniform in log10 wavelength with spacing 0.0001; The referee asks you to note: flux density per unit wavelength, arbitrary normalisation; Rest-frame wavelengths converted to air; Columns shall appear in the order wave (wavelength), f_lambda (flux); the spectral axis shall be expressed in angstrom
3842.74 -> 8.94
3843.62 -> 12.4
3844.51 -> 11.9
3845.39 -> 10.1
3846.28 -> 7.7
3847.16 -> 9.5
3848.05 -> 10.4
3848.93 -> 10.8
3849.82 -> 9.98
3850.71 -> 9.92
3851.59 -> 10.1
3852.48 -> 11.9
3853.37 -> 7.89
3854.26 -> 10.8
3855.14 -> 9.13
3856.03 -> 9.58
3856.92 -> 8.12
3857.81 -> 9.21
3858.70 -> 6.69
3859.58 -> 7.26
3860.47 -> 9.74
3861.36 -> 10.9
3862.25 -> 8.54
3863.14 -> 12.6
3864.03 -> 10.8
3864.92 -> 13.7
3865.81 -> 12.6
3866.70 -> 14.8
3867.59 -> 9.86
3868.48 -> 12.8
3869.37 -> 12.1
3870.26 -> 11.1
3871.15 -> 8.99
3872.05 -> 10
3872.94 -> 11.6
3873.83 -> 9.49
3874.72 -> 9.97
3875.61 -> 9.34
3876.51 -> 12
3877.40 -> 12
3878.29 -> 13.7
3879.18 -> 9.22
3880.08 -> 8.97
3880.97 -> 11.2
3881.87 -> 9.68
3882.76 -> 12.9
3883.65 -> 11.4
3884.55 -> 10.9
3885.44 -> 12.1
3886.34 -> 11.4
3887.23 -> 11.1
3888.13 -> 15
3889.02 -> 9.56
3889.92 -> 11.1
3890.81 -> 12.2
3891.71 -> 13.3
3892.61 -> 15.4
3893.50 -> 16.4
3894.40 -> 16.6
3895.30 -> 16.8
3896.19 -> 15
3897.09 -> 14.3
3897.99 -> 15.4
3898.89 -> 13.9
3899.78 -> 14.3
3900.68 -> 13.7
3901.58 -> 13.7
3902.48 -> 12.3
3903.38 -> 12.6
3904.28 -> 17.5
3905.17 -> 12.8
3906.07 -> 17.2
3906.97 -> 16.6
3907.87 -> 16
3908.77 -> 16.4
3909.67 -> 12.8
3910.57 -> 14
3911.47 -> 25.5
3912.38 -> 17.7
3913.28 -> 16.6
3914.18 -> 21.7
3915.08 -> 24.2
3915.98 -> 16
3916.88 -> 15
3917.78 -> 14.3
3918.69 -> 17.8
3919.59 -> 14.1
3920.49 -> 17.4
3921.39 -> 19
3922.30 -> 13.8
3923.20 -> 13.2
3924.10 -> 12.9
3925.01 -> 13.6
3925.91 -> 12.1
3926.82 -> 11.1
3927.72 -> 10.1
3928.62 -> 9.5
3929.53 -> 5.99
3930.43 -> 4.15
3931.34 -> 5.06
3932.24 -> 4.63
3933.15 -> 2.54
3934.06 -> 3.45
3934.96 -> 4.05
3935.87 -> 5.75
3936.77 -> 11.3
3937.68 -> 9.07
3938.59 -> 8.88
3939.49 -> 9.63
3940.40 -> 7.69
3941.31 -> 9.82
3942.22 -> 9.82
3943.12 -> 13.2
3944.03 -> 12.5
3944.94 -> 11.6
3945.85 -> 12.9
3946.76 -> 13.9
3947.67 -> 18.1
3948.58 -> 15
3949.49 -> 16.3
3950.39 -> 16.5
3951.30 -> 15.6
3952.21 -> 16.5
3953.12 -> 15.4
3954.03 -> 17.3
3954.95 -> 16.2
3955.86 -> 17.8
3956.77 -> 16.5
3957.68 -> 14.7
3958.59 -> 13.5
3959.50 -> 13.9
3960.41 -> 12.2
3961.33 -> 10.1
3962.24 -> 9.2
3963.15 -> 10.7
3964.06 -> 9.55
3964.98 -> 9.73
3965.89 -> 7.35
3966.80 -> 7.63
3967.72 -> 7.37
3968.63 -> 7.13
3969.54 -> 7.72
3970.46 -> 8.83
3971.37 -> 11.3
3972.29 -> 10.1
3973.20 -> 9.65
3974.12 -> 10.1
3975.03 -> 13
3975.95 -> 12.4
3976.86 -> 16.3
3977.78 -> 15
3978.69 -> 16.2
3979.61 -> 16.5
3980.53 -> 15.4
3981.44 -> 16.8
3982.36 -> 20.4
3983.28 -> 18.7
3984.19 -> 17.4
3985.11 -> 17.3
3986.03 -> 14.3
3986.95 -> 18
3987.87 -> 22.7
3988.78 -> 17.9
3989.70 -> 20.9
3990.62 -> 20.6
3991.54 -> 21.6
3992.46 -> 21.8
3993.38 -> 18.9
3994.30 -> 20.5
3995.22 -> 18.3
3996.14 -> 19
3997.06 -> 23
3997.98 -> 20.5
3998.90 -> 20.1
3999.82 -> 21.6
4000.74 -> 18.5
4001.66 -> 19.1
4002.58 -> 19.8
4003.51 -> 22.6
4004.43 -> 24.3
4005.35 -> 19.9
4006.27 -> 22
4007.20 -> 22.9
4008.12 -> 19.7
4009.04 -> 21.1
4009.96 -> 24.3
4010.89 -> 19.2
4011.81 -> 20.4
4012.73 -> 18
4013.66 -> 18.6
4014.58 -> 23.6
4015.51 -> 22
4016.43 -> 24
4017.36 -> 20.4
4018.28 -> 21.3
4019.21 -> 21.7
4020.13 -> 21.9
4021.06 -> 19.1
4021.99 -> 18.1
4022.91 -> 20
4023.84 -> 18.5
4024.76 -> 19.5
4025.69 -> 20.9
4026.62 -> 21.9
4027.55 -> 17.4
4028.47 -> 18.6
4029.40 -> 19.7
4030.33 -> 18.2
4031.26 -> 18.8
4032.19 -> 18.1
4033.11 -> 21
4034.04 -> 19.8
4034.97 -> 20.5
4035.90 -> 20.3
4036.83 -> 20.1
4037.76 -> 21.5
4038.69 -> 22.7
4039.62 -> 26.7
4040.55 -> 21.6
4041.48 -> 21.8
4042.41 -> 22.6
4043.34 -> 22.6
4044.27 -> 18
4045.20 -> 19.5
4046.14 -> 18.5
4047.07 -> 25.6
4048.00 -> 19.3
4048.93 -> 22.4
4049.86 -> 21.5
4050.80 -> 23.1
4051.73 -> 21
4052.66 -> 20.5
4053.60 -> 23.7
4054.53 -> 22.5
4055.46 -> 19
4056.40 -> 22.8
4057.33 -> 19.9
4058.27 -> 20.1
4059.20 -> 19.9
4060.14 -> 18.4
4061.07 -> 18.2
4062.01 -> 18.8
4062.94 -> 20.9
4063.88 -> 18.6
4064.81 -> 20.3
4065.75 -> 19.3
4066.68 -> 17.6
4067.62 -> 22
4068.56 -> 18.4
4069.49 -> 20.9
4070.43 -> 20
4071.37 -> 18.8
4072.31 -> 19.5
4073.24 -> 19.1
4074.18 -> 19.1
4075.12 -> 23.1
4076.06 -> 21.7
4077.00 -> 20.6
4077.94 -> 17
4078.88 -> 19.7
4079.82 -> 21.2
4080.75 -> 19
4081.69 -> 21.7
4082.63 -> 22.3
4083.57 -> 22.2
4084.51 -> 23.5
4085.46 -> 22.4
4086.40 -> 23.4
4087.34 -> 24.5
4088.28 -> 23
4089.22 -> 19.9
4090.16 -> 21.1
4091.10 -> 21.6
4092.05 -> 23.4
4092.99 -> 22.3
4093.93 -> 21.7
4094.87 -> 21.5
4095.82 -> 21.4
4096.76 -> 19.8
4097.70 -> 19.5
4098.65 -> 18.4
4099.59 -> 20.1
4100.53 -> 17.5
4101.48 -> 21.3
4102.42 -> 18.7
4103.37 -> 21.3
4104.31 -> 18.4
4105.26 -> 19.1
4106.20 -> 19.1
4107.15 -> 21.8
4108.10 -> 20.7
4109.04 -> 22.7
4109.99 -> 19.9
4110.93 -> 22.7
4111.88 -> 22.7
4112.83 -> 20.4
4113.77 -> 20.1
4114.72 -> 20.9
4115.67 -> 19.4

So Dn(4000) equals 1.8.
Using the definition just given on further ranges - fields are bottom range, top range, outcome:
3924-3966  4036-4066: 1.97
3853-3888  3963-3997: 1.48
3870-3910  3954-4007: 1.30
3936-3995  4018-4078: 1.52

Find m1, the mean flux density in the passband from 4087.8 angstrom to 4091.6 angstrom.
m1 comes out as 21.4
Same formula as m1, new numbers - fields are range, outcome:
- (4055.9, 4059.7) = 20.6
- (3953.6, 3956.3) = 17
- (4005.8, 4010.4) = 22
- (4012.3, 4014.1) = 18.2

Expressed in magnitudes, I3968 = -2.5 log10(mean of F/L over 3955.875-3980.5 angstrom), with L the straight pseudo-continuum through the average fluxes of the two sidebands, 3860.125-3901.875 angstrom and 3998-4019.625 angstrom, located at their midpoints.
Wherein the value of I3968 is 0.49 mag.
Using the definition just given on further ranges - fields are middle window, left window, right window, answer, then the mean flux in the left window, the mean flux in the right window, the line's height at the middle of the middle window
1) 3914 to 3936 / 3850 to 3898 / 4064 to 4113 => 0.16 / 11.4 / 20.7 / 13.6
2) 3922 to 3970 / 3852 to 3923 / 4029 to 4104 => 0.38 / 13.1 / 20.7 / 15.6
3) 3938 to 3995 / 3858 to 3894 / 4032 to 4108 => 0.12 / 11.3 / 20.7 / 15.7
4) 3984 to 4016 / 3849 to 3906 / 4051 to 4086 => -0.17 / 11.8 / 20.4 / 17.3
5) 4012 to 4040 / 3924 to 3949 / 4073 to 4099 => -0.23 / 9.53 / 21.2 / 16.5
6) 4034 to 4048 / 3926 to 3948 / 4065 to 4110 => -0.25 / 8.95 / 20.7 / 17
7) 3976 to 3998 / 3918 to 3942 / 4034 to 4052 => -0.17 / 9.9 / 21.5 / 15.8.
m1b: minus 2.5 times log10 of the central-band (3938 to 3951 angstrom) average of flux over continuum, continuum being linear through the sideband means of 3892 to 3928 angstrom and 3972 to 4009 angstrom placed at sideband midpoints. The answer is 0.31 mag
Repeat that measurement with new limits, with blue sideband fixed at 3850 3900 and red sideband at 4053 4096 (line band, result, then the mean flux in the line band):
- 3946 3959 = -0.05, 15.9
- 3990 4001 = -0.19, 20.4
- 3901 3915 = -0.25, 16.4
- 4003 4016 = -0.20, 21.3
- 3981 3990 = -0.11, 18.4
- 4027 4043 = -0.09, 20.6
